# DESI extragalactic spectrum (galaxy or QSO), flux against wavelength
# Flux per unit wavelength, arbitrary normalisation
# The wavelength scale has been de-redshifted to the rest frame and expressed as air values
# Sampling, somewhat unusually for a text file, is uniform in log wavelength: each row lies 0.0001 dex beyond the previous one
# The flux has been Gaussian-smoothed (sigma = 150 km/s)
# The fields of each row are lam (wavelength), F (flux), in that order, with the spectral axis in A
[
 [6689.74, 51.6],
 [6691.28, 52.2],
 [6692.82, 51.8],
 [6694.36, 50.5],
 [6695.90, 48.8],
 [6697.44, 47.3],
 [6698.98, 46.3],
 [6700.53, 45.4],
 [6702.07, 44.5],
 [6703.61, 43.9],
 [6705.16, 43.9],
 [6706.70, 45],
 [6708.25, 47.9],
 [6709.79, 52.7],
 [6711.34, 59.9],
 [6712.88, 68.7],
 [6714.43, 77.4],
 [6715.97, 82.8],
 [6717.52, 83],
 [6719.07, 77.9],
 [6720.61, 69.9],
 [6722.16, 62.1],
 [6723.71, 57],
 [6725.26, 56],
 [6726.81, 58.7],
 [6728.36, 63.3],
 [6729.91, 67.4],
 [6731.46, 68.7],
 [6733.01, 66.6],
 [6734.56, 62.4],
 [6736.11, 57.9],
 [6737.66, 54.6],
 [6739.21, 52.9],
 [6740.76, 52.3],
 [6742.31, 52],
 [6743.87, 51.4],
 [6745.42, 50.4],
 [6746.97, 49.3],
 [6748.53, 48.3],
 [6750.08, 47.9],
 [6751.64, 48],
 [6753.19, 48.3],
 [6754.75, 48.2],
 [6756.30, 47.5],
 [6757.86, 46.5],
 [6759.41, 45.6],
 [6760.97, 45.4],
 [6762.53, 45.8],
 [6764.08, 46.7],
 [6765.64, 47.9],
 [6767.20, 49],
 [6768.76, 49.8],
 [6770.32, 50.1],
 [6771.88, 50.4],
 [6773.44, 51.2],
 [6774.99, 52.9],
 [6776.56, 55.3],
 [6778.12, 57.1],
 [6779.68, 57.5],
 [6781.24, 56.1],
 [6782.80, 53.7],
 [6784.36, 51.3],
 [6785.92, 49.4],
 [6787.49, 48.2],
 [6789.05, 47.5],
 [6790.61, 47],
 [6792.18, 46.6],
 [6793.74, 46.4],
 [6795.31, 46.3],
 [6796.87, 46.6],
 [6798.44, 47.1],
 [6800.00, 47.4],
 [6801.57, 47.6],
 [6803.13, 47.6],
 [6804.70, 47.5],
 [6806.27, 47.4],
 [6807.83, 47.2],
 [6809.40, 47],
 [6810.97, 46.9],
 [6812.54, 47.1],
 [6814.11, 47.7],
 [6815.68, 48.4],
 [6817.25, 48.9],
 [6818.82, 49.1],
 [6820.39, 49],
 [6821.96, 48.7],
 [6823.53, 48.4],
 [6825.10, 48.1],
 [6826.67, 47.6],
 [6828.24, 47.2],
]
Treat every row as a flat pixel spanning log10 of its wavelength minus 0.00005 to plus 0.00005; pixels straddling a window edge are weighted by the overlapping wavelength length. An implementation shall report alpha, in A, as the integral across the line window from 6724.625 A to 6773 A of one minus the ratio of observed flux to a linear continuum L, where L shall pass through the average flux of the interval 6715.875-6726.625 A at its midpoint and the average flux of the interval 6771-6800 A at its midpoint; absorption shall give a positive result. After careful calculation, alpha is 6.6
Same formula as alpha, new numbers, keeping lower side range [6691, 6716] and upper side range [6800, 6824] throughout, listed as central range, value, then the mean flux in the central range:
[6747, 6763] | 1.0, 47.3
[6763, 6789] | -1.1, 51.5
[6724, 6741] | -2.9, 60.2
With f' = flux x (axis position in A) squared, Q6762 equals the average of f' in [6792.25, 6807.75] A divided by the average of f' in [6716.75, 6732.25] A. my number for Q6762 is 0.73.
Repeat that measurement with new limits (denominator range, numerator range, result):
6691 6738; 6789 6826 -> 0.83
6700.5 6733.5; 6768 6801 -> 0.84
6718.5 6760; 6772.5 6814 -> 0.90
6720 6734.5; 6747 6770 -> 0.76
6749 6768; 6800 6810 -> 1.02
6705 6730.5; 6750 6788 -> 0.80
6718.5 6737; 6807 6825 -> 0.77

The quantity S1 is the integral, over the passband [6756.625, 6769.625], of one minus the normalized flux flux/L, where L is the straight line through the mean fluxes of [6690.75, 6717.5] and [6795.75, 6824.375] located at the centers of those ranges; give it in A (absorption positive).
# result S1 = 0.9 A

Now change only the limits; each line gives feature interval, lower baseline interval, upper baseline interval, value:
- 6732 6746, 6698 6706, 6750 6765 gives -2.9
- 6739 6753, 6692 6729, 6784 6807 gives 0.9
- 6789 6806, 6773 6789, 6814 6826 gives 1.4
